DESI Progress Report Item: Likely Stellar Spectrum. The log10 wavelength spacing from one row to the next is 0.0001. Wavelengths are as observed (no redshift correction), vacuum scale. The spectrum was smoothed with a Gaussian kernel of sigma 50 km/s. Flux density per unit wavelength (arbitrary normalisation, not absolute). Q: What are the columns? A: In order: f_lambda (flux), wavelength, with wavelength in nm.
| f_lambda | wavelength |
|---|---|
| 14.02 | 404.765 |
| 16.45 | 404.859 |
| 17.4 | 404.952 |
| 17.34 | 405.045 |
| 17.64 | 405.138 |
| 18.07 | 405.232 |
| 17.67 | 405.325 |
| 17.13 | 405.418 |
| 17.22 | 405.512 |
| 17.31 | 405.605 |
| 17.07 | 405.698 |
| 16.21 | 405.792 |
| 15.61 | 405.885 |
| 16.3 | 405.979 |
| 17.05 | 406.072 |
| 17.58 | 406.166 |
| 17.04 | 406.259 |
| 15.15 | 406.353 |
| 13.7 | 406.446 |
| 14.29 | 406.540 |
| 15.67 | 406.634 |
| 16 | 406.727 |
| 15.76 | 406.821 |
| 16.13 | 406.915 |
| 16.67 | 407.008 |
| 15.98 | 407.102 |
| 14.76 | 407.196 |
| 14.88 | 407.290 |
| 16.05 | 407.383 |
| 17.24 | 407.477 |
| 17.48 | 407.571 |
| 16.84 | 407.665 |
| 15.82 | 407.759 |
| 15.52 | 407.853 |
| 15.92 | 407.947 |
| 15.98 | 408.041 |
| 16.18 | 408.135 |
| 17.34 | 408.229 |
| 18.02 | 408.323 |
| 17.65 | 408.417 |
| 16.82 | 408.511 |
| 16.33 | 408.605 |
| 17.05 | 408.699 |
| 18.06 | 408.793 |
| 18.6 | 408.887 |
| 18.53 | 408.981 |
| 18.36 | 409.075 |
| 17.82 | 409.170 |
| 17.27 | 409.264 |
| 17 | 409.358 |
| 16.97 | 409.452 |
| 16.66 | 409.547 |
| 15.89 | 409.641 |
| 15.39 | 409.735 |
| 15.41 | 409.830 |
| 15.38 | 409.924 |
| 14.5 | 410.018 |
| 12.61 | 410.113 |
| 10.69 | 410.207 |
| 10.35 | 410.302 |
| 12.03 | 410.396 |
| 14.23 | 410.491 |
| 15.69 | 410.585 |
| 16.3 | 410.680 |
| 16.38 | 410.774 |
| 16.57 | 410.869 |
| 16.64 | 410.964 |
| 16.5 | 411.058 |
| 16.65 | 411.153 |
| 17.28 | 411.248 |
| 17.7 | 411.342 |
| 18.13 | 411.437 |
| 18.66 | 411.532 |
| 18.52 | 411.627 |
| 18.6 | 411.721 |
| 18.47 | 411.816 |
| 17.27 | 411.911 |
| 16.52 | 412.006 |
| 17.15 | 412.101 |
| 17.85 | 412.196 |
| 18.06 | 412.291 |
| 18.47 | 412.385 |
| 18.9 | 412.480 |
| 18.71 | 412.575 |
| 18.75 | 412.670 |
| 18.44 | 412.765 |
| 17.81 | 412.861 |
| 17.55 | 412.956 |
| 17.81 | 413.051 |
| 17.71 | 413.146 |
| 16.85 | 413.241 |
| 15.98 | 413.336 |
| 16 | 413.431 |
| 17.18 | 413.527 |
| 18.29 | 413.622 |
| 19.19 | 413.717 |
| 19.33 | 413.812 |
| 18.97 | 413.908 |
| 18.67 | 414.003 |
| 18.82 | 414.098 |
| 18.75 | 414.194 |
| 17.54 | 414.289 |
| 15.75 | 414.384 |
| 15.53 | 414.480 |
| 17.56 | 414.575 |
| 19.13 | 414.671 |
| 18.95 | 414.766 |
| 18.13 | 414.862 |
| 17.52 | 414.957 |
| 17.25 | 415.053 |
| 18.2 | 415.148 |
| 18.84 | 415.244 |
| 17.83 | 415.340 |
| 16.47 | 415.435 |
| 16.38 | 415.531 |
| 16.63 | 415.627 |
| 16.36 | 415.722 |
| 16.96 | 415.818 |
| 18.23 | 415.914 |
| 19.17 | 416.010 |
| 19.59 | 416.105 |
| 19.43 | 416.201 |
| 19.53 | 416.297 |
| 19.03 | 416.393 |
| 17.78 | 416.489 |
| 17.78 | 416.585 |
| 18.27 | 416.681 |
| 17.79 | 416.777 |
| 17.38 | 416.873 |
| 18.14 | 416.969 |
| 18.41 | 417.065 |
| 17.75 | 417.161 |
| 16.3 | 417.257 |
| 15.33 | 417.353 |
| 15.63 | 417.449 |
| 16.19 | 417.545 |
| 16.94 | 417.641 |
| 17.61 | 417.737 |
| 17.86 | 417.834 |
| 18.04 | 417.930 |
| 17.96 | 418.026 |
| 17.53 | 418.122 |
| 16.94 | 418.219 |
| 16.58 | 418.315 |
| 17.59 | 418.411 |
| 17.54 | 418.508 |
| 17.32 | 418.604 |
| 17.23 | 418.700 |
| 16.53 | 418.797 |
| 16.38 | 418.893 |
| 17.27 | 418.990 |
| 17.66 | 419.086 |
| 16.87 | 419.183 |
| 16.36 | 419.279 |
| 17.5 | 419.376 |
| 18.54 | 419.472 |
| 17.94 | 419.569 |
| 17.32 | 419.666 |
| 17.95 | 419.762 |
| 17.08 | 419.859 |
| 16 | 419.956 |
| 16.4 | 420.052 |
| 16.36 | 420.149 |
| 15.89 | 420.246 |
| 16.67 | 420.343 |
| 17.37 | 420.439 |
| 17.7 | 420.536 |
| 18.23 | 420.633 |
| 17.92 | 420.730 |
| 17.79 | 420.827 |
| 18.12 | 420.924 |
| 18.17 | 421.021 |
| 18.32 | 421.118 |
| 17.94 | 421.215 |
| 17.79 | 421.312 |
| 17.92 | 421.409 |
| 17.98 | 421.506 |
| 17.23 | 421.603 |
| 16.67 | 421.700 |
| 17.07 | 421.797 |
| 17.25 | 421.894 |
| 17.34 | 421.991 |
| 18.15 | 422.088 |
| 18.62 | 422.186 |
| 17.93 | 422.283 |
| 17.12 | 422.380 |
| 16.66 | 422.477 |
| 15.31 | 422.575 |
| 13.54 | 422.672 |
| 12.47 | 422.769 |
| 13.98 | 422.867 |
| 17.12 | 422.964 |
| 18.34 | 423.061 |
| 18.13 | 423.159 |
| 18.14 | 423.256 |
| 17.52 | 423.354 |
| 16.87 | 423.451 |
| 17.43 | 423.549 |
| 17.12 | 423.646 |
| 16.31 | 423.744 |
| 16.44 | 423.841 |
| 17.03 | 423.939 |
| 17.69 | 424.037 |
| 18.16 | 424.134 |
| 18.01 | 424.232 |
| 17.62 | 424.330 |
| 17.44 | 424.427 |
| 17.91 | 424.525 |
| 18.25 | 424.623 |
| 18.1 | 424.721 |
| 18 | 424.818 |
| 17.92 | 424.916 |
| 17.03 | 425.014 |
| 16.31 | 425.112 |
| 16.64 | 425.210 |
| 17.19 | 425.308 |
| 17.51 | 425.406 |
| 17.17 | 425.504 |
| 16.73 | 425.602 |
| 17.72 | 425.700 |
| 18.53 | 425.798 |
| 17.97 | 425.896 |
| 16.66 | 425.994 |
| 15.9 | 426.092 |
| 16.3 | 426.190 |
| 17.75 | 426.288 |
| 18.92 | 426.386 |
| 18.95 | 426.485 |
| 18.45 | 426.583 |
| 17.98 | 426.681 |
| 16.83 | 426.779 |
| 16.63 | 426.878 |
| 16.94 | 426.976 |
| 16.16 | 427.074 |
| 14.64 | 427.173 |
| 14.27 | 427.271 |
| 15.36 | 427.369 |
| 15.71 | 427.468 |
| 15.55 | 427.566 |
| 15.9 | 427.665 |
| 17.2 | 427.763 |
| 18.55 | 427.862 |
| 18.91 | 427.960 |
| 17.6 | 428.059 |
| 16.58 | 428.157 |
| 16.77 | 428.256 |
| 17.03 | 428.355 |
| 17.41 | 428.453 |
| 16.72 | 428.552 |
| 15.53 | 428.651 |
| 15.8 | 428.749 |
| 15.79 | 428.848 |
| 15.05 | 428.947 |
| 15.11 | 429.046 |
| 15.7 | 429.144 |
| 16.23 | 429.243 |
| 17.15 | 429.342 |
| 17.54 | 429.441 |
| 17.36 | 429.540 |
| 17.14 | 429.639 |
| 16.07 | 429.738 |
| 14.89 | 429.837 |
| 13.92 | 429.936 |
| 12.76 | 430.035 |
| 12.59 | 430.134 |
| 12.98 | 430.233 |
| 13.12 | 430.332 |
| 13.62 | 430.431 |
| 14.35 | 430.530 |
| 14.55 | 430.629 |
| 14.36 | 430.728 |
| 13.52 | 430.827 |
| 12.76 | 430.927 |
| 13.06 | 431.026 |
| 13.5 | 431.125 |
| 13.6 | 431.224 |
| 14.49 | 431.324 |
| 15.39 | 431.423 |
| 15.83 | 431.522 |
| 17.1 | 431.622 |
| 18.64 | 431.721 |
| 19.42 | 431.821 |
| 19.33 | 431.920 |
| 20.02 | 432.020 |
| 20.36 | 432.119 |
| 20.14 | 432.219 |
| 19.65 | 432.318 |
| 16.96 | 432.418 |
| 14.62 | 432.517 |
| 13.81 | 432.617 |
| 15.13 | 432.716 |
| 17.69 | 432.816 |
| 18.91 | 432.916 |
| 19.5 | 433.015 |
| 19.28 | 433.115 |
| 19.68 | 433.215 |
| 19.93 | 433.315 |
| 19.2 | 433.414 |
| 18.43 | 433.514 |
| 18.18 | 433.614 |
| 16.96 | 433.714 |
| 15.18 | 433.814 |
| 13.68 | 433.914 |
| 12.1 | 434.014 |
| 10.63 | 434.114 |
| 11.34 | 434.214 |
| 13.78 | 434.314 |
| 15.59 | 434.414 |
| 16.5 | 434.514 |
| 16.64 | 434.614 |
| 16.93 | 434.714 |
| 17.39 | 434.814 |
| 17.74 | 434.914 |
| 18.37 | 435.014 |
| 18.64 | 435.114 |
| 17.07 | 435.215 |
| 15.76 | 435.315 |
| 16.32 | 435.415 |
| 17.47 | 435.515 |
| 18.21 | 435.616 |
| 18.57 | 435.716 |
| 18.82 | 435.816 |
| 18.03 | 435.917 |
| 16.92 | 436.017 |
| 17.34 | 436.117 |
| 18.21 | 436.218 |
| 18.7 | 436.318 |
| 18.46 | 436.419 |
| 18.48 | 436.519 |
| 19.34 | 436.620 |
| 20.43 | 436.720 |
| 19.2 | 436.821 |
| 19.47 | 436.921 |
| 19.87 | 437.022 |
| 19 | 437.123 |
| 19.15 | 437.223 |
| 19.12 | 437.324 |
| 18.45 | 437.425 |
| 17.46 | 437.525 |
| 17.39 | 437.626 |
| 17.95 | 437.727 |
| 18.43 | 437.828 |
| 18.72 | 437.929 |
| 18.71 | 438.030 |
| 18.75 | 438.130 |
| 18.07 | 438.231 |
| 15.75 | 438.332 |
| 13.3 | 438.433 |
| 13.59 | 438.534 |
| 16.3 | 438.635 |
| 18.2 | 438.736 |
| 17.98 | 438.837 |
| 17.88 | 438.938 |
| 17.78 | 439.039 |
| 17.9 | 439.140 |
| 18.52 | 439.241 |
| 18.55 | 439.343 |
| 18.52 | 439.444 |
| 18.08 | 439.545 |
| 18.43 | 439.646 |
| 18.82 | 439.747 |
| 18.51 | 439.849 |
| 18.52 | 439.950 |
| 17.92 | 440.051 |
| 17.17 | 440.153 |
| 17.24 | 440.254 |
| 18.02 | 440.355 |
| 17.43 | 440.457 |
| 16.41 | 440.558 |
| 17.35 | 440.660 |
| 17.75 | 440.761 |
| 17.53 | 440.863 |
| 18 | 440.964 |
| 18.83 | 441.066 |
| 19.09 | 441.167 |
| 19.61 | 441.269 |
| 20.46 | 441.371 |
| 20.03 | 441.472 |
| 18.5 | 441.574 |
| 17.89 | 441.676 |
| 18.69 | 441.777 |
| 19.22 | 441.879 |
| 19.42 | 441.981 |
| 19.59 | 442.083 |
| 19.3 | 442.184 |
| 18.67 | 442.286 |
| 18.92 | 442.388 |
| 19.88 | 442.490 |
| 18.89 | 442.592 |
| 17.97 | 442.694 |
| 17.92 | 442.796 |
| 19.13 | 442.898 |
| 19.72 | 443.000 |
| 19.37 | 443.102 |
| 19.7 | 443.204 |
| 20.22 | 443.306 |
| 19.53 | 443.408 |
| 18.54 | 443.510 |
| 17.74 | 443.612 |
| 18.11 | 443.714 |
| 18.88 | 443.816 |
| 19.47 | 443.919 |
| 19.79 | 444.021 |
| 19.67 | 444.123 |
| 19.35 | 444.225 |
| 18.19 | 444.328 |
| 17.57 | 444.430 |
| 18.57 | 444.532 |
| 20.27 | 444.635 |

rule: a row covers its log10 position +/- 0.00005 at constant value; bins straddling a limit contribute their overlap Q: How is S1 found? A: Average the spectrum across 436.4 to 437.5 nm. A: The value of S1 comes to 19.2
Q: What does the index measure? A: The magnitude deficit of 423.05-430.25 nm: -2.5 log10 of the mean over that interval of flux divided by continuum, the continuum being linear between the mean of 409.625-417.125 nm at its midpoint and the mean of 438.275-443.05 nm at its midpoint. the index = 0.057 mag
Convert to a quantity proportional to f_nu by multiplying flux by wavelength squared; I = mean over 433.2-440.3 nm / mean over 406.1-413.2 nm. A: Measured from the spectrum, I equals 1.20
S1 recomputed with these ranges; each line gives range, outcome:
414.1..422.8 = 17.4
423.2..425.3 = 17.4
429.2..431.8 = 14.9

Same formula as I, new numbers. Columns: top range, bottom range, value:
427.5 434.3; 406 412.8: 1.08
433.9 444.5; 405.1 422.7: 1.19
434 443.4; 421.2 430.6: 1.14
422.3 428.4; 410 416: 1.05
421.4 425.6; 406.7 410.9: 1.15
